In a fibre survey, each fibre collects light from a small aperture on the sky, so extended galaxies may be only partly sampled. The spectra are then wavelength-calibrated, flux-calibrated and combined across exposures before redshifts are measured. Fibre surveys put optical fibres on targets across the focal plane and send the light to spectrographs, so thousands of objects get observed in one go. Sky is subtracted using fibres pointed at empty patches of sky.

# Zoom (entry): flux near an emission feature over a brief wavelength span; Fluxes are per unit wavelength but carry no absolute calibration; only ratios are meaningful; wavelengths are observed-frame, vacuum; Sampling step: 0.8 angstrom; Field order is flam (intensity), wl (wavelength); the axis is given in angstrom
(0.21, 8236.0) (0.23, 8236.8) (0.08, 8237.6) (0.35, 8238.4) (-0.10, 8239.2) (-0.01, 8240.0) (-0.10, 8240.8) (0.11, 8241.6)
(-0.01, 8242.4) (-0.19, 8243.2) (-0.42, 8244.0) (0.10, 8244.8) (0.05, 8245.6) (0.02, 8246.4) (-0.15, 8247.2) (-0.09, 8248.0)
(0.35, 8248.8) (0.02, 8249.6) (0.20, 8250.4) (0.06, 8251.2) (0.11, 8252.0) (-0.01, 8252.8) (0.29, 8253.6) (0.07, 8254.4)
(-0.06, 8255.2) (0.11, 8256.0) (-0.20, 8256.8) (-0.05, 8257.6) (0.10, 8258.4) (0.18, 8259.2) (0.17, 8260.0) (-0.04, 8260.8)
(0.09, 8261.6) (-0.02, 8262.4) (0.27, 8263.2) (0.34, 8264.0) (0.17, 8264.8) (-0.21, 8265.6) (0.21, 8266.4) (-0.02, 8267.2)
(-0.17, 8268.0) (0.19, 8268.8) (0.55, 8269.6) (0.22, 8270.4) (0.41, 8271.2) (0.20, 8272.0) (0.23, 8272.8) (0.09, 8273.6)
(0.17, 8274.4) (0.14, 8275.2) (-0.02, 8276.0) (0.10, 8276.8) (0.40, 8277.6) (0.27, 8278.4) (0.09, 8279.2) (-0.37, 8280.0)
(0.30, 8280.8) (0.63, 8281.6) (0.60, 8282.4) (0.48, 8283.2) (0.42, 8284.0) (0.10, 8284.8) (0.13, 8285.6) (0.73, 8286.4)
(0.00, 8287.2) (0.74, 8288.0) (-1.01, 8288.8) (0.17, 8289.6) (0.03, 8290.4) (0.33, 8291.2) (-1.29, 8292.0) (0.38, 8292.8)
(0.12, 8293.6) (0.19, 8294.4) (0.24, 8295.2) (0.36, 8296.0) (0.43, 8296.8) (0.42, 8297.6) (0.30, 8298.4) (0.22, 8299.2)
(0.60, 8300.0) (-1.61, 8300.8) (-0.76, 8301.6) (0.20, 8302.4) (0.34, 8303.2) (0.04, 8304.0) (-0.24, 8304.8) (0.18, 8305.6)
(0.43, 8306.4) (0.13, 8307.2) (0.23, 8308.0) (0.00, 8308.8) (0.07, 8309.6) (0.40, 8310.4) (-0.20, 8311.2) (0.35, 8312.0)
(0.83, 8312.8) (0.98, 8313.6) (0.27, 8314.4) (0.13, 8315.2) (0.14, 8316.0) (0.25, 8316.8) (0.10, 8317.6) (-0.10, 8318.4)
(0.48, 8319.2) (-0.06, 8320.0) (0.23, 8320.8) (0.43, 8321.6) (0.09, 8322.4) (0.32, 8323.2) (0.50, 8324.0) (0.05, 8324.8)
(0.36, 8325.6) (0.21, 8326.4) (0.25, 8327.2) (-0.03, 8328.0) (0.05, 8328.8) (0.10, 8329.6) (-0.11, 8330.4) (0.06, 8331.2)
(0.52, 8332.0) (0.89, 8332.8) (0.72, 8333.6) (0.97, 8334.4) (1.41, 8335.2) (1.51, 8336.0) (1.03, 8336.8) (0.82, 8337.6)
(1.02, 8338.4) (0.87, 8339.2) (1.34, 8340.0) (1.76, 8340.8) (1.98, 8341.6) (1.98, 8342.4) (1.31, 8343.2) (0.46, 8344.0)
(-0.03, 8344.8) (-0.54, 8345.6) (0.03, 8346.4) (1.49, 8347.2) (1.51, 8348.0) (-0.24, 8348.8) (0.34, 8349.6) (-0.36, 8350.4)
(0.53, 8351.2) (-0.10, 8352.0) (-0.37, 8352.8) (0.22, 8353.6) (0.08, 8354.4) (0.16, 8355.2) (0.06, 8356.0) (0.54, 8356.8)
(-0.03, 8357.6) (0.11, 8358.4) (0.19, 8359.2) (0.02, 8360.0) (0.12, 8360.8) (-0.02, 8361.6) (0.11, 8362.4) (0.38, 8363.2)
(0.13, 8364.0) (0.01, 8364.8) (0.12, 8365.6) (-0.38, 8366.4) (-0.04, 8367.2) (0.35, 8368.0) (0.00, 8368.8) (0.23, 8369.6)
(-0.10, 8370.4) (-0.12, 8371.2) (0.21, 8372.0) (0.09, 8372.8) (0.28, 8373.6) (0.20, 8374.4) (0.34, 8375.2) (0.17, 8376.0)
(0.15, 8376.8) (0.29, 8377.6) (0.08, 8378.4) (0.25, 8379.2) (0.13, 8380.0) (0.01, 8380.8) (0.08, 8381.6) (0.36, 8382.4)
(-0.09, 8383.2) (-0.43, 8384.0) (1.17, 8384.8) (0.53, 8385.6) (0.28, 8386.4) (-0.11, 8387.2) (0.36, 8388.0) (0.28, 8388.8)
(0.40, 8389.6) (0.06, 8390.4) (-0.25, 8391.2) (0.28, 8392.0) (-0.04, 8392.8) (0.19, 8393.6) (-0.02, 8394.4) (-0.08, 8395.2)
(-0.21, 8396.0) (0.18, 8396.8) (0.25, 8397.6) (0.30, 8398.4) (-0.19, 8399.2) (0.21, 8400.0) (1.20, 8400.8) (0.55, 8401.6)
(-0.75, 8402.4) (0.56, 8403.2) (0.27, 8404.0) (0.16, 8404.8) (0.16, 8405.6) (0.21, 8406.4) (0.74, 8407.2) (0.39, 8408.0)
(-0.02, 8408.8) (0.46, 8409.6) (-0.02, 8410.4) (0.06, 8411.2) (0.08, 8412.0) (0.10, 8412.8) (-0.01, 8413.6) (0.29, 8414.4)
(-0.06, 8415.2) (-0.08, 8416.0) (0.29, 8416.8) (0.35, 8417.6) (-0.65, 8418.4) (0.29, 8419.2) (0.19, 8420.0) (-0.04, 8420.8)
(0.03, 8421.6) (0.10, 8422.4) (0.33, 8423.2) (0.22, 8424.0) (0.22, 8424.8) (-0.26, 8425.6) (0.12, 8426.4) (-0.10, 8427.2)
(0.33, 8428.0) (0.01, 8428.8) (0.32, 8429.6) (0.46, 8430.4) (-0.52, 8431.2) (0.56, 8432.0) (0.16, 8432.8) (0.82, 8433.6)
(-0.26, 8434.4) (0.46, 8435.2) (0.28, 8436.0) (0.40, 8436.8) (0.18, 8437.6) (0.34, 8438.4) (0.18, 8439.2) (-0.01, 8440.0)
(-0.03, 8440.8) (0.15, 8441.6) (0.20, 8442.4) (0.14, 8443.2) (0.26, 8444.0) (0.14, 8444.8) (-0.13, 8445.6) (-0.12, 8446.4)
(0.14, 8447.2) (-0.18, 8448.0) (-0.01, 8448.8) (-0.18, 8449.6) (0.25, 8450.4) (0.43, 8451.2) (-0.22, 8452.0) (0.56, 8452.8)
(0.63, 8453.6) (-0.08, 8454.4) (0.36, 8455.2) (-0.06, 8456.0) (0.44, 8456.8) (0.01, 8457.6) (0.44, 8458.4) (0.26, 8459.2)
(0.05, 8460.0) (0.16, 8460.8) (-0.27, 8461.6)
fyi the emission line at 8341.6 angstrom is [O II]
